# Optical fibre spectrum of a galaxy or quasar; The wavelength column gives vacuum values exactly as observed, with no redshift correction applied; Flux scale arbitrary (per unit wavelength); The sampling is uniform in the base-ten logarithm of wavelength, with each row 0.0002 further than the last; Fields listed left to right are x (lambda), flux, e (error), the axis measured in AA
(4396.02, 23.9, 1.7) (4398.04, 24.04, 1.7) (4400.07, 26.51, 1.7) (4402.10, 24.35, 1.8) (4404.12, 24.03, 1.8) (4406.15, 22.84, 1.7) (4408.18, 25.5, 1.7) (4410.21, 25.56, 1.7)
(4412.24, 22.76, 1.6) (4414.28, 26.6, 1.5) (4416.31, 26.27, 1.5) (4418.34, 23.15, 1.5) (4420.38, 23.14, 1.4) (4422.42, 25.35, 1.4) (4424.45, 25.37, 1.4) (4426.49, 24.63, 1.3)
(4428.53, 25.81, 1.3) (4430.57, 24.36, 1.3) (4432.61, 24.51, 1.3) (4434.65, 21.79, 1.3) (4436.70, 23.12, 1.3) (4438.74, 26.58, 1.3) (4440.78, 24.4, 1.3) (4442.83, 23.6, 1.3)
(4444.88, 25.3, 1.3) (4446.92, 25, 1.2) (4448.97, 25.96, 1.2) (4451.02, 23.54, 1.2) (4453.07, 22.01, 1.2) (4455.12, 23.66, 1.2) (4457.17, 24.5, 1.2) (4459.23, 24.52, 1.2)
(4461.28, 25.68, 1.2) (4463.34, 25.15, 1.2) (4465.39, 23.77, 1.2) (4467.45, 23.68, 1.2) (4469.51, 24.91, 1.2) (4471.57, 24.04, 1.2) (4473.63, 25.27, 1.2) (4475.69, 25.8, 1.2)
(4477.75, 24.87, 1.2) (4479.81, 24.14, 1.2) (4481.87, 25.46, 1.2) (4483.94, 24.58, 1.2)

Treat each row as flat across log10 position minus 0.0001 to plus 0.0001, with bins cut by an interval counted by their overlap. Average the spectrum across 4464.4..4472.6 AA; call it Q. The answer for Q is 24.1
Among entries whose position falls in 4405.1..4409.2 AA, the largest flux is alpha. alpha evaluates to 25.5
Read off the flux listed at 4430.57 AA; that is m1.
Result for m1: 24.36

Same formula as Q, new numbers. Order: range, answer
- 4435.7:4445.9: 24.6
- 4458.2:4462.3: 25.1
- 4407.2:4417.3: 25.3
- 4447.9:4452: 24.8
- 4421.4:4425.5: 25.4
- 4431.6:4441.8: 24.1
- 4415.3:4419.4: 24.7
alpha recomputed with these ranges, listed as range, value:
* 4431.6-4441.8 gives 26.58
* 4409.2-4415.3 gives 26.6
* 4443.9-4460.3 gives 25.96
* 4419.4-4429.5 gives 25.81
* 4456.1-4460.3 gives 24.52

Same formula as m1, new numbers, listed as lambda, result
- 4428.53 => 25.81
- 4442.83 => 23.6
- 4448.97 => 25.96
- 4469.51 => 24.91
